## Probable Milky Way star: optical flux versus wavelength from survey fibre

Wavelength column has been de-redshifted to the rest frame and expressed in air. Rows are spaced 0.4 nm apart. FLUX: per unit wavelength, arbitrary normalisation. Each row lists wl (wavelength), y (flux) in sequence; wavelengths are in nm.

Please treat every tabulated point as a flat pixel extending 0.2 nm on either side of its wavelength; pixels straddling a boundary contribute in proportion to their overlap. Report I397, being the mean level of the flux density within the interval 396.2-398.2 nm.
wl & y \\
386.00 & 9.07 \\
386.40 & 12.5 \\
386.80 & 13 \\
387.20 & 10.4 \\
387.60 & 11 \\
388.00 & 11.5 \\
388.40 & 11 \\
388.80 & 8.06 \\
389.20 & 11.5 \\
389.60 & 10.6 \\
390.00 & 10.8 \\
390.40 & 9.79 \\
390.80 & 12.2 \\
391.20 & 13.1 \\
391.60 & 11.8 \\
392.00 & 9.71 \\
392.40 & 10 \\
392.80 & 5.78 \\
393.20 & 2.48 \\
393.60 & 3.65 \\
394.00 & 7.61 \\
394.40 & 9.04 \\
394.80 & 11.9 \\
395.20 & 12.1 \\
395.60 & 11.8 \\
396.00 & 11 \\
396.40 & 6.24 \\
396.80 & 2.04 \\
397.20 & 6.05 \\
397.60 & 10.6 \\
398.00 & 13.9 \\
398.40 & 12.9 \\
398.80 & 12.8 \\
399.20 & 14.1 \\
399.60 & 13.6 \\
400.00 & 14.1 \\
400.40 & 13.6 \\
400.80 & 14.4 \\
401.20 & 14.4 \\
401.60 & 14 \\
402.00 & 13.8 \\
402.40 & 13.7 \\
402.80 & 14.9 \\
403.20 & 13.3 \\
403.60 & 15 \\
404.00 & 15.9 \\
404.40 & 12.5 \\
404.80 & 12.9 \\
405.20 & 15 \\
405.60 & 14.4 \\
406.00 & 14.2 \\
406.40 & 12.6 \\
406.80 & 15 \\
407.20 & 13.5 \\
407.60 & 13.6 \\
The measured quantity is 7.77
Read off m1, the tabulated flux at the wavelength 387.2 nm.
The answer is 10.4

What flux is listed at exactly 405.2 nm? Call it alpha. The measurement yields 15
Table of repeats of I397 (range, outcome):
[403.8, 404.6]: 14.2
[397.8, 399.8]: 13.5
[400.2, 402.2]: 14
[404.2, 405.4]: 13.5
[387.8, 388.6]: 11.2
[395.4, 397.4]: 7.43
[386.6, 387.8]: 11.5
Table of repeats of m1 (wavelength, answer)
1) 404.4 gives 12.5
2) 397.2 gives 6.05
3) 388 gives 11.5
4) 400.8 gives 14.4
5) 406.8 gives 15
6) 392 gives 9.71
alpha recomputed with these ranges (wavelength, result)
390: 10.8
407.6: 13.6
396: 11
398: 13.9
